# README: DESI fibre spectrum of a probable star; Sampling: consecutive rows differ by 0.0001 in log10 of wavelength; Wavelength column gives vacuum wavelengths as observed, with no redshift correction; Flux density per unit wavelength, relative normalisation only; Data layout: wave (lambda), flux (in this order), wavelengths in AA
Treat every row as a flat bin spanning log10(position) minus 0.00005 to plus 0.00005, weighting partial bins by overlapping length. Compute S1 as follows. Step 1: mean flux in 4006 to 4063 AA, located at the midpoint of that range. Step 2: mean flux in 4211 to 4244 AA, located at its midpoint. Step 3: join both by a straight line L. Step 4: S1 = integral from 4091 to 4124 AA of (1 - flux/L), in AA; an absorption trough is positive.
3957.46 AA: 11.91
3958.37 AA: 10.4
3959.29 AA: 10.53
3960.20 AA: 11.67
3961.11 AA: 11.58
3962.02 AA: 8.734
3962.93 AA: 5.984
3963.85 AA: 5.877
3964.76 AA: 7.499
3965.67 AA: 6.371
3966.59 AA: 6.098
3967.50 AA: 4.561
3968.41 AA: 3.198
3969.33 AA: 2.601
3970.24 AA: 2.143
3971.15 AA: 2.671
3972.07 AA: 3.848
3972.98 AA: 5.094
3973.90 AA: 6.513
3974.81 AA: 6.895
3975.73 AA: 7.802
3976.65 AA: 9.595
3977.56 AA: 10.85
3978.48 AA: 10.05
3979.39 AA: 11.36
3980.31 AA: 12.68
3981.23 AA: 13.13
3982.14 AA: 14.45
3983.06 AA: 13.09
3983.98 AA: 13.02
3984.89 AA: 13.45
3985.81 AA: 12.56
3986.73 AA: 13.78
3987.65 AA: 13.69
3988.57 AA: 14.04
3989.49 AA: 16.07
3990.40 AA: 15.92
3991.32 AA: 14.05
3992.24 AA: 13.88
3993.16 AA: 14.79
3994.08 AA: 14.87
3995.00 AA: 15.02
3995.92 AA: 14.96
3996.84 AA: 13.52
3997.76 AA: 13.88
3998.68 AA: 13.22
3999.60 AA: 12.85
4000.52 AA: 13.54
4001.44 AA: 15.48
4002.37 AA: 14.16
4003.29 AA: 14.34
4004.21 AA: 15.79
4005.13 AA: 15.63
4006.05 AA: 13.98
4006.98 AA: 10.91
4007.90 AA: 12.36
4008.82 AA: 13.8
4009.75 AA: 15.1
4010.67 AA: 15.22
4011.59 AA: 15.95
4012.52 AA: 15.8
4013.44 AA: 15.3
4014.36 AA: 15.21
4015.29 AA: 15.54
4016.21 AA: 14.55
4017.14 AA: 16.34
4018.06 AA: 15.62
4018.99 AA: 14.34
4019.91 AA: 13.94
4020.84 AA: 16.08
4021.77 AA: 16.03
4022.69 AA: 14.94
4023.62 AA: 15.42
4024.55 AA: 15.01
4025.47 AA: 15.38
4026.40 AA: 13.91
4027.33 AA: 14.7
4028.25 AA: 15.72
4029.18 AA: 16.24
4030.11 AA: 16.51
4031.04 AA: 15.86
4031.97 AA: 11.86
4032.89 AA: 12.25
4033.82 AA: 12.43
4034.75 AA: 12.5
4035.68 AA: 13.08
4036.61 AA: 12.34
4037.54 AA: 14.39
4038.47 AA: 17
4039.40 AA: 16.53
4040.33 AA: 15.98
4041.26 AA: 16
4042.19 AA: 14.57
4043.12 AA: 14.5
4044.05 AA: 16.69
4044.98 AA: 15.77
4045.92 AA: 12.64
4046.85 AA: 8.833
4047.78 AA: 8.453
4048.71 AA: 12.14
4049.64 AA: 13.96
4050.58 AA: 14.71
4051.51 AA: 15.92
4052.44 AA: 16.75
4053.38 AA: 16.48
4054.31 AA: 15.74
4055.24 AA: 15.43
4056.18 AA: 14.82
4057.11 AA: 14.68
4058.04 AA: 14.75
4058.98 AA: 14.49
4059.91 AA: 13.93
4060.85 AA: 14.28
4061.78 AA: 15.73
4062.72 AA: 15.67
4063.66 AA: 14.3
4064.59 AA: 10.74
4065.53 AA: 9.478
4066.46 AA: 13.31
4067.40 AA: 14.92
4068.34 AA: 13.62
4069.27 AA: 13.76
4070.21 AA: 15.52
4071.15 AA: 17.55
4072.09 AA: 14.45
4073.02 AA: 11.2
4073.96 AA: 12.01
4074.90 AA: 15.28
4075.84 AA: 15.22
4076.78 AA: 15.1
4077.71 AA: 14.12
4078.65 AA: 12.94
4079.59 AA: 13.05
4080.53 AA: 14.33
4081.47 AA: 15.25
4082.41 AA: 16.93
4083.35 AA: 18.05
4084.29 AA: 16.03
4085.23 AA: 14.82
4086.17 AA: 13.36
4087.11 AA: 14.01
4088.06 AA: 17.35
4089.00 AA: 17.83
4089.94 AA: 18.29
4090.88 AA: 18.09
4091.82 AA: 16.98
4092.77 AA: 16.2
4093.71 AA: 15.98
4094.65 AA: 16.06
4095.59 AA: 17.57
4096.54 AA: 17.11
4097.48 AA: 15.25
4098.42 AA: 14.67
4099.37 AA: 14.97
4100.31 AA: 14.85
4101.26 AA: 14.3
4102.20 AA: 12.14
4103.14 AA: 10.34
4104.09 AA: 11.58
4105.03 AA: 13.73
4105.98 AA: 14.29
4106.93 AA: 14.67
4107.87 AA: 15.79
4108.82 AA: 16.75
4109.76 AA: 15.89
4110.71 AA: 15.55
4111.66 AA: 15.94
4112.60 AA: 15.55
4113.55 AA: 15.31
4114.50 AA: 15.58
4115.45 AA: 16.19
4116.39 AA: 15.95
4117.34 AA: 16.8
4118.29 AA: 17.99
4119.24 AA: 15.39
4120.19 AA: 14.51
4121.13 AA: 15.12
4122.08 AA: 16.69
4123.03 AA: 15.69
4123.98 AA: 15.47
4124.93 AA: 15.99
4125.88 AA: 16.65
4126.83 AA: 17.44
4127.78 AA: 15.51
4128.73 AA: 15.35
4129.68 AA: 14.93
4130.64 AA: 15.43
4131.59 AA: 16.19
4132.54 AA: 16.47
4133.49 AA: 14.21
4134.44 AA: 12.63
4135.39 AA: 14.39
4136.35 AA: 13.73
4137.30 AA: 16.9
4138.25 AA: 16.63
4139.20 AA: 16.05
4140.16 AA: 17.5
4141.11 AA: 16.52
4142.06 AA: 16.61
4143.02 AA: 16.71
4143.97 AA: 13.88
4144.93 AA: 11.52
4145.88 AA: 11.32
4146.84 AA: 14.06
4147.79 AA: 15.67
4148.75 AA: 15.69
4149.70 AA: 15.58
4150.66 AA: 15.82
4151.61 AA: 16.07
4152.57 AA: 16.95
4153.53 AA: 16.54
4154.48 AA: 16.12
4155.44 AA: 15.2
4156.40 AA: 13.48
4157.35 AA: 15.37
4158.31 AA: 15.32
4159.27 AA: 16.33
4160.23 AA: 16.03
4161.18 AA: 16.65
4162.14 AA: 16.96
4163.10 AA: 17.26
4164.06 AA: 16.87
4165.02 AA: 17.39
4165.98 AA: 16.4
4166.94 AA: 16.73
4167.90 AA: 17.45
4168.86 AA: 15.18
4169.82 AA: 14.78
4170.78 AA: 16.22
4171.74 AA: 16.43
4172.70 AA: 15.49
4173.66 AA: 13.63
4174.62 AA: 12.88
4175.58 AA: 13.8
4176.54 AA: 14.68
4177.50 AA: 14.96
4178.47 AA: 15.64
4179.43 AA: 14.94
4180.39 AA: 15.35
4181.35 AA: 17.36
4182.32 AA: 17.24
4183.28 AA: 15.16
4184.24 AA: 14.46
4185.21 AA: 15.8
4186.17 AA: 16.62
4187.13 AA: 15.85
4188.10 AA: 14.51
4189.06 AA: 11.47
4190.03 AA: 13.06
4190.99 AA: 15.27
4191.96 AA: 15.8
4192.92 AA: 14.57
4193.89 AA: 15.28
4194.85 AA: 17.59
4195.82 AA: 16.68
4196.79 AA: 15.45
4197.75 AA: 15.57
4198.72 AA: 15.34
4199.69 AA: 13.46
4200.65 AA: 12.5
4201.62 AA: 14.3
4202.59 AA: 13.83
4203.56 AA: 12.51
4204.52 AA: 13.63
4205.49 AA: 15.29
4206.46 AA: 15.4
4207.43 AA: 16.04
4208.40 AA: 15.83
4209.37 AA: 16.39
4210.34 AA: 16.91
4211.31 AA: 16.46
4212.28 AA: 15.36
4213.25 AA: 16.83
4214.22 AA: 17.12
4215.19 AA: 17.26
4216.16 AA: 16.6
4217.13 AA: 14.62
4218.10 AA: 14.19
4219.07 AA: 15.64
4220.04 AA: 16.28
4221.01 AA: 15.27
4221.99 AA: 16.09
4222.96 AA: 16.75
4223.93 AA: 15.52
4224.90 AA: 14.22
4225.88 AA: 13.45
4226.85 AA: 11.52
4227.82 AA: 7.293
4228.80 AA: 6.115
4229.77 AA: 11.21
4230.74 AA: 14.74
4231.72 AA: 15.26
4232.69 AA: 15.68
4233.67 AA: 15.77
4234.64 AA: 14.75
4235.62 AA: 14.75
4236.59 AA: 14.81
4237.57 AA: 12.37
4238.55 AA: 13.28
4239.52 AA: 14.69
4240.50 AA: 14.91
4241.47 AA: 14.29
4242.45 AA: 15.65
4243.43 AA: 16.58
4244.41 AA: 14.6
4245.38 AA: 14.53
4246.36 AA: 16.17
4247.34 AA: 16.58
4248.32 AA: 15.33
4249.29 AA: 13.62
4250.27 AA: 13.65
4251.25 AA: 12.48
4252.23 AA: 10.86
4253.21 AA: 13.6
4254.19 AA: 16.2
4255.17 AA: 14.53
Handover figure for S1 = -1.8 AA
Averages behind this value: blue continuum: 14.6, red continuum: 14.6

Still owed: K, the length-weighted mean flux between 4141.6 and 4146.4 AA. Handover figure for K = 14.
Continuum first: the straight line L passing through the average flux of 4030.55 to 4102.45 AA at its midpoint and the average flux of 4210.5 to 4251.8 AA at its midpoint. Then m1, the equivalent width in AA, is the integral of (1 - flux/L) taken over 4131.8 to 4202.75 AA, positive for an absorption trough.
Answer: -3.6 AA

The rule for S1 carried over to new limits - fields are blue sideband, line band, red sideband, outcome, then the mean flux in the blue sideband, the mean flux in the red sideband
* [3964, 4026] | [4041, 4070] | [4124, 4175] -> -1.0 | 12.4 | 15.6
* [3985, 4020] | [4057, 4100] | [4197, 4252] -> -1.4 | 14.5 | 14.6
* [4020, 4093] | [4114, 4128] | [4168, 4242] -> -1.3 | 14.7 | 14.8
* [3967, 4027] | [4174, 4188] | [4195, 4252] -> -1.0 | 12.7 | 14.7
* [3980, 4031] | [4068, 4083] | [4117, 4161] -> 0.6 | 14.6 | 15.5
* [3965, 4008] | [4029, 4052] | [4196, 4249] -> -3.7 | 11.3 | 14.7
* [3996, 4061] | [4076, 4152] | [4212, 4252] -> -4.6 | 14.5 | 14.5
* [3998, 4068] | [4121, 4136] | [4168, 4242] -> -0.9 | 14.4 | 14.8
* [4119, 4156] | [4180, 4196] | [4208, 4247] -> -0.4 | 15.5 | 14.7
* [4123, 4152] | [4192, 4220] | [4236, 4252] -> -1.1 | 15.4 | 14.5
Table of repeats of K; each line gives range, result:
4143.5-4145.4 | 12.7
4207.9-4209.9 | 16.1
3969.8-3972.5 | 2.88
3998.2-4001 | 13.2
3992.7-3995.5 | 14.9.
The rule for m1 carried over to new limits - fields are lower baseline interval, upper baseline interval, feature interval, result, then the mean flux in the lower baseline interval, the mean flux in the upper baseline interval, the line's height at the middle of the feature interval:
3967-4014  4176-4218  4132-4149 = -0.7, 12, 15.3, 14.4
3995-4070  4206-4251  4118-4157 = -2.3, 14.4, 14.8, 14.6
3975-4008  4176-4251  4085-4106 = -1.7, 13.4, 14.9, 14.1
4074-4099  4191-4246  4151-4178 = -1.1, 15.7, 14.8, 15.1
